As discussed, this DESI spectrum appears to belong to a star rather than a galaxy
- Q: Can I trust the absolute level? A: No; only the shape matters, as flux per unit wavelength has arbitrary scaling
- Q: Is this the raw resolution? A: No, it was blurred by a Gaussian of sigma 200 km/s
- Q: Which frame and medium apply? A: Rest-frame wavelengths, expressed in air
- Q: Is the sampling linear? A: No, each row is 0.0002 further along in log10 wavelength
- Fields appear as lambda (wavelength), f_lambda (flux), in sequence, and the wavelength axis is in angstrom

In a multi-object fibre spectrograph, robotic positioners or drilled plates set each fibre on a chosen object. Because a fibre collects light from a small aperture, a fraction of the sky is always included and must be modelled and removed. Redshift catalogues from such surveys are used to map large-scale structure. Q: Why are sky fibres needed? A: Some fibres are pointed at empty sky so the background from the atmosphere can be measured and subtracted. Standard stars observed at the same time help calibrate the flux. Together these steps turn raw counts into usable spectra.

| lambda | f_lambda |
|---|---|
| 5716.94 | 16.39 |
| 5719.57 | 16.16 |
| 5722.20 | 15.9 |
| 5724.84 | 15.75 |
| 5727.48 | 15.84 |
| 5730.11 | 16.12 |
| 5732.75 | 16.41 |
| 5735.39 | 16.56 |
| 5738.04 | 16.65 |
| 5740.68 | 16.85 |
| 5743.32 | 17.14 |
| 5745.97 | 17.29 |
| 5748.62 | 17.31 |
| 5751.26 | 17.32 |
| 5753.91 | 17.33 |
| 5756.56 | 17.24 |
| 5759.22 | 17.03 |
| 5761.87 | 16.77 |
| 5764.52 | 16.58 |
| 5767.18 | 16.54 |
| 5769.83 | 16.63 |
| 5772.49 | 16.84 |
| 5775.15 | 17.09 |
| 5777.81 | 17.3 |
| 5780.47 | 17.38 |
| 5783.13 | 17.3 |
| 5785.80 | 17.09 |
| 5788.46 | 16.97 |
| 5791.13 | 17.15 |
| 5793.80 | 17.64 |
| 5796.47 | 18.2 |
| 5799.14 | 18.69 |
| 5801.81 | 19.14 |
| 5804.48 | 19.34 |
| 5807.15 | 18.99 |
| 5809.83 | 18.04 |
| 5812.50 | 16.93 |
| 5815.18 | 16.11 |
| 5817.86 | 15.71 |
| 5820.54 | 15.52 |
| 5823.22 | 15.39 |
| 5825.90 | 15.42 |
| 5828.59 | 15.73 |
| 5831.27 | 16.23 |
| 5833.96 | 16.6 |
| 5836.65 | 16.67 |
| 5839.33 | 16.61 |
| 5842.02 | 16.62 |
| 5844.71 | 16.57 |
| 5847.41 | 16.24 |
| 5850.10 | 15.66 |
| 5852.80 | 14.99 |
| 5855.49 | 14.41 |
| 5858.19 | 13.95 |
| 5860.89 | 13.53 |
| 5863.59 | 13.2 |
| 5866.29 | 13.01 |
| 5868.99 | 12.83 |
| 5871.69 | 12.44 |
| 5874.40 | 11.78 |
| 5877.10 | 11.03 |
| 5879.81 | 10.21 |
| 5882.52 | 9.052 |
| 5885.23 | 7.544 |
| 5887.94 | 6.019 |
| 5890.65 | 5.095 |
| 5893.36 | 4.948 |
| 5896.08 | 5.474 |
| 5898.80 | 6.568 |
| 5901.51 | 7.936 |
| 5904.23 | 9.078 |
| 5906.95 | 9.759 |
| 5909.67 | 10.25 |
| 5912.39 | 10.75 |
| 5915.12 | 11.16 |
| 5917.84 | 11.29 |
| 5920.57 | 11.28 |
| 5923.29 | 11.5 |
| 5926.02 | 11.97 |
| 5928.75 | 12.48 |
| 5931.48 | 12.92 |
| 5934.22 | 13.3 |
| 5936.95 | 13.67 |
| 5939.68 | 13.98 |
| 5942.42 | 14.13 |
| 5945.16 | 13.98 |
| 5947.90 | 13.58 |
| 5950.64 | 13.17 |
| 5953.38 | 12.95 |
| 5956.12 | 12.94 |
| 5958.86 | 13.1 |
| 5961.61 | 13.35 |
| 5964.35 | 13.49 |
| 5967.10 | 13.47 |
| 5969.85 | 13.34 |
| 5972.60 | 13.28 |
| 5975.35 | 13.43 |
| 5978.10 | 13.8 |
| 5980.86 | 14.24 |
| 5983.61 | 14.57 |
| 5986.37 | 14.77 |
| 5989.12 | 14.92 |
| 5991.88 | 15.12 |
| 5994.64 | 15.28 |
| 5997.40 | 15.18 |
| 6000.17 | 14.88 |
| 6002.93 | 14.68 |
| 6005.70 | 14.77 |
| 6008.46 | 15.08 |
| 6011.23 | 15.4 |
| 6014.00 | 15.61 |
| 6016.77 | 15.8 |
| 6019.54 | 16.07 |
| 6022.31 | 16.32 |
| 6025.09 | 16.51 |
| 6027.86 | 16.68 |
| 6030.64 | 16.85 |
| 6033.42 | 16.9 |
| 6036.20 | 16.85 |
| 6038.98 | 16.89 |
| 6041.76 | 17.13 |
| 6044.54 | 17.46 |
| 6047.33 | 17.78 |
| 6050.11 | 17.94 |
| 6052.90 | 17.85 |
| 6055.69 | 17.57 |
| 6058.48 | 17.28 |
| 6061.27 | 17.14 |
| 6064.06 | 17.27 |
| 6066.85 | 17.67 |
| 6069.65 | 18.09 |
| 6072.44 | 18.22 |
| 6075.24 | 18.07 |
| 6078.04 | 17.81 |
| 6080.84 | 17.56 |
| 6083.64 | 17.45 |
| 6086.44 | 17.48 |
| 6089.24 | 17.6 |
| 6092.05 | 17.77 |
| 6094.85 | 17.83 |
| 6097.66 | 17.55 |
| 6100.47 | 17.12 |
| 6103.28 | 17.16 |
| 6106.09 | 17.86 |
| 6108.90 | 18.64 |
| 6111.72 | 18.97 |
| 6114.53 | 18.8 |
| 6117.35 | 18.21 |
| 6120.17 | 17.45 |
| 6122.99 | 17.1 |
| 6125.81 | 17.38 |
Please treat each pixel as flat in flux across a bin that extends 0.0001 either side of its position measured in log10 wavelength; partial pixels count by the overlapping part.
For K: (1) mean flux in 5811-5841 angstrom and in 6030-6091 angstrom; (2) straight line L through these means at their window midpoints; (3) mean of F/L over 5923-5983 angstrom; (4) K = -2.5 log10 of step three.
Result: 0.26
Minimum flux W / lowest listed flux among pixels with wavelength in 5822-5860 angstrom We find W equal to 13.95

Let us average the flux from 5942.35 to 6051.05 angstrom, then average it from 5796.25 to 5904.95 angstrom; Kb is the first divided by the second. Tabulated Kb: 1.11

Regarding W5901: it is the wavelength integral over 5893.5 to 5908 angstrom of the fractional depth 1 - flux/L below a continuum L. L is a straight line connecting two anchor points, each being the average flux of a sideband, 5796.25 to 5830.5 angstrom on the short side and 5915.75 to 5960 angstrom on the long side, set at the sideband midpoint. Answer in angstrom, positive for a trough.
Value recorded 6.8 angstrom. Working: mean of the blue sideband 17.1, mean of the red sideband 12.9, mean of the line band 7.48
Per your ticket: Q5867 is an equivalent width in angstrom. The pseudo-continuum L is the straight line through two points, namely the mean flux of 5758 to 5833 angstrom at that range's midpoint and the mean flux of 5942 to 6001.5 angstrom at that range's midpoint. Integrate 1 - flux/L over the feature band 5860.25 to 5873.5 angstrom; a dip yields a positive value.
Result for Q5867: 2.4 angstrom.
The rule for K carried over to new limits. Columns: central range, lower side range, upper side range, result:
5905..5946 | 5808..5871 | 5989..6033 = 0.272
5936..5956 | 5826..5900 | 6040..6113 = 0.066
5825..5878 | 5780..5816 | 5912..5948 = 0.074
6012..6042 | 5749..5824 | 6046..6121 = 0.078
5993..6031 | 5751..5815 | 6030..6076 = 0.122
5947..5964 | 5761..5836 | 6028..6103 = 0.294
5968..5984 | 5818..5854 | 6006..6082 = 0.212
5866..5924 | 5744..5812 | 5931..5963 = 0.482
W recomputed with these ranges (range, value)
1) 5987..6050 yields 14.68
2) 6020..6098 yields 16.32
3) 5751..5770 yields 16.54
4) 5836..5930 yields 4.948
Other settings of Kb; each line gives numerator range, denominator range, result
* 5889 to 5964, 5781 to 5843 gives 0.65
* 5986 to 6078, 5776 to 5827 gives 0.96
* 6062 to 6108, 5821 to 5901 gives 1.41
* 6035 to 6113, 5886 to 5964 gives 1.61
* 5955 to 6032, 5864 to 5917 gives 1.59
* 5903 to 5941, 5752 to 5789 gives 0.69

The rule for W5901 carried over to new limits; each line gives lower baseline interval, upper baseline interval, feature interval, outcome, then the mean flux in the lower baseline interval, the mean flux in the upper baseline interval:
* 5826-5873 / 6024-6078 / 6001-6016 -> 1.6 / 15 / 17.4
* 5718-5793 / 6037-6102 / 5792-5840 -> -0.3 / 16.8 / 17.6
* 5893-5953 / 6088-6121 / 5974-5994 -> -1.5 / 11.2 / 17.9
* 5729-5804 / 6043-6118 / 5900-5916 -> 7.1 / 17.2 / 17.8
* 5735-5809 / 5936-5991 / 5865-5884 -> 4.9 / 17.4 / 13.7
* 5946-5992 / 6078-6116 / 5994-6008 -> -0.2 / 13.7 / 17.8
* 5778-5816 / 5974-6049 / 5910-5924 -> 4.6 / 17.8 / 15.7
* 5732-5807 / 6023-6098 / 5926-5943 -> 4.0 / 17.3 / 17.4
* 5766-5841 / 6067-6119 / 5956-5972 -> 3.8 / 17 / 17.9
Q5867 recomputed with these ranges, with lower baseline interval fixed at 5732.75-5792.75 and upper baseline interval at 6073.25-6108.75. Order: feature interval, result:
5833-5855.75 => 1.40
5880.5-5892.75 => 7.29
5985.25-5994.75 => 1.34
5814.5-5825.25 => 0.93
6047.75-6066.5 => 0.06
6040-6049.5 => 0.05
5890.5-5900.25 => 6.59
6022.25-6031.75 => 0.49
